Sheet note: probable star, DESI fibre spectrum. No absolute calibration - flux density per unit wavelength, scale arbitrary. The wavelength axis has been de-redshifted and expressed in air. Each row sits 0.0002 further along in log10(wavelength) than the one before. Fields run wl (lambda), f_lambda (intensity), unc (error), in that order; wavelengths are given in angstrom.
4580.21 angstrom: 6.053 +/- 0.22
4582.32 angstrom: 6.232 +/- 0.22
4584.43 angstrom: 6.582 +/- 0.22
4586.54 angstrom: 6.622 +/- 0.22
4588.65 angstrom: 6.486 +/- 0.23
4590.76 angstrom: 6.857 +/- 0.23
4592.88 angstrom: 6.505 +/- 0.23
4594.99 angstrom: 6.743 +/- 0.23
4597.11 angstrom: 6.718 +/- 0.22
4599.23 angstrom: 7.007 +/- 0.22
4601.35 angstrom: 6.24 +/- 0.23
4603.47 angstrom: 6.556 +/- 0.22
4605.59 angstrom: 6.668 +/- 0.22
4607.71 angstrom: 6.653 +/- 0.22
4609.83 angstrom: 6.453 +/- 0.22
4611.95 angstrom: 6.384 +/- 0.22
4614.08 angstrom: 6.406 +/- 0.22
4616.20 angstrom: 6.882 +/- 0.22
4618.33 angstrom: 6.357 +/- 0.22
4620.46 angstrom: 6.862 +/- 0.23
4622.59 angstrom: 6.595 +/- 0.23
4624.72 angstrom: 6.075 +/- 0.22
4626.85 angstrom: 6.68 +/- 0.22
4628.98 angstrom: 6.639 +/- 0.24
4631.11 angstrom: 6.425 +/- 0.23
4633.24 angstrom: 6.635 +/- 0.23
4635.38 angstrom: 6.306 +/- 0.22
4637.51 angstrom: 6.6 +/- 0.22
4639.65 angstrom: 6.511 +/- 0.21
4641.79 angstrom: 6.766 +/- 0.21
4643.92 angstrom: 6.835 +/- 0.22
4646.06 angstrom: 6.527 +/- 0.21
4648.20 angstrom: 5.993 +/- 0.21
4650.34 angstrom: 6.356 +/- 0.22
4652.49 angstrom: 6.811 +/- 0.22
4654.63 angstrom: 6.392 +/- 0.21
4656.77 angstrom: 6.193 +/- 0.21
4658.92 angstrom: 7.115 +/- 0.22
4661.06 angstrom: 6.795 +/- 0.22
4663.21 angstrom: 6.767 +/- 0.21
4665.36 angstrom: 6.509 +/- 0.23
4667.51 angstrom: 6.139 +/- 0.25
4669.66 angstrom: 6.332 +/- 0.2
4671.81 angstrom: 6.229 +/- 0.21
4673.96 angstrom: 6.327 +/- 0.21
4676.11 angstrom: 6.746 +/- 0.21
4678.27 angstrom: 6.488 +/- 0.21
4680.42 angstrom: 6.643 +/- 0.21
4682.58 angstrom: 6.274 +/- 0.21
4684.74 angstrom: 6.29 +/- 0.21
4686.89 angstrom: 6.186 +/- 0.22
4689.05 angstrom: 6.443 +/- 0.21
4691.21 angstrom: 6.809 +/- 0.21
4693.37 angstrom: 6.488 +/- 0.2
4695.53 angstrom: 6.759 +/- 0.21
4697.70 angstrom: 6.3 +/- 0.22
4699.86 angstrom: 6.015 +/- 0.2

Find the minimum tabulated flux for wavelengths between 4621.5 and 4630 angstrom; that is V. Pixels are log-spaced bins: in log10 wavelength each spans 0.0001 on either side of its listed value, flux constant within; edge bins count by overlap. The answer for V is 6.075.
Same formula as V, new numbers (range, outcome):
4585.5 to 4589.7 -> 6.486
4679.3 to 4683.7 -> 6.274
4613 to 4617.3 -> 6.406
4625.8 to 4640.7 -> 6.306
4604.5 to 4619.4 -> 6.357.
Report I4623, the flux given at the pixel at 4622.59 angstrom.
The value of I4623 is 6.595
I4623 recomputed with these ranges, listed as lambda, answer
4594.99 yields 6.743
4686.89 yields 6.186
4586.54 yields 6.622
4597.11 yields 6.718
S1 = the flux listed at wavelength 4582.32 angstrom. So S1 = 6.232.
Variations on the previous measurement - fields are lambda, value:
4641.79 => 6.766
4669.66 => 6.332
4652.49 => 6.811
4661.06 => 6.795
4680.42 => 6.643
